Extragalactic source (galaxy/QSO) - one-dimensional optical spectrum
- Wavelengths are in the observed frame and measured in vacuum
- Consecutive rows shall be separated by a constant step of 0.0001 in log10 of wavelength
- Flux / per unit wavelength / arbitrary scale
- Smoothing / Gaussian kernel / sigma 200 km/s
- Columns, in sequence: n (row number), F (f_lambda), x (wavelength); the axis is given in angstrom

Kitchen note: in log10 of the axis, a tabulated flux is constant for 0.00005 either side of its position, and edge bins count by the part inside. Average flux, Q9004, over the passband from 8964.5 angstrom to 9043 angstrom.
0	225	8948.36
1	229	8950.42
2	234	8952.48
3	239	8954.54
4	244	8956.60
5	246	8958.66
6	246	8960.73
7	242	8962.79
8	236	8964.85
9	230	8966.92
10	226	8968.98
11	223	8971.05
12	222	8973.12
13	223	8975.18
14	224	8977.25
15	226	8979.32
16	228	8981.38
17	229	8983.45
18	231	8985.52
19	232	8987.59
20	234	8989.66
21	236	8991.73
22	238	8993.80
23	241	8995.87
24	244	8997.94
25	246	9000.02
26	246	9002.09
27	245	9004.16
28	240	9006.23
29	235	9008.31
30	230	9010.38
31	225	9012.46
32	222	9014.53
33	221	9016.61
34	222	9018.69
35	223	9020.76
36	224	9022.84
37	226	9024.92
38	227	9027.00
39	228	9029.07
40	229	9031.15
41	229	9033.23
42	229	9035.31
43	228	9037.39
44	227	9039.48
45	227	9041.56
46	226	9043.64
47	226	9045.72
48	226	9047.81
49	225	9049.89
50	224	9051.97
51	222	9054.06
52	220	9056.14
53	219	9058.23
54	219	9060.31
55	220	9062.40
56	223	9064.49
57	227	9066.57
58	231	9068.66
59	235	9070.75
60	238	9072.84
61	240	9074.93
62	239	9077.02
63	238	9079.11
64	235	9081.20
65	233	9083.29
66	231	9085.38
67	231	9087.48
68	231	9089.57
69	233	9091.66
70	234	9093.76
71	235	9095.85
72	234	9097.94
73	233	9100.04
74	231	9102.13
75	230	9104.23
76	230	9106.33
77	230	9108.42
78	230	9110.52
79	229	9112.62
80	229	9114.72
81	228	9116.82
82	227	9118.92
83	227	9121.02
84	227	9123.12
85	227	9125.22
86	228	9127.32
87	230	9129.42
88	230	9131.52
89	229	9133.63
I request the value 230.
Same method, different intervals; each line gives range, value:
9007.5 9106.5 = 229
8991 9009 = 241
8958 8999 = 233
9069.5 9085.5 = 236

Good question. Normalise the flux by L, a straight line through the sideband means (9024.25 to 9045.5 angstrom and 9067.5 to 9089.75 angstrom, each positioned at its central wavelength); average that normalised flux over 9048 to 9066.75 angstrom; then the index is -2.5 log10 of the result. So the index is 0.04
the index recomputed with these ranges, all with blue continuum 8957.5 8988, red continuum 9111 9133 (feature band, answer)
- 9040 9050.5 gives 0.02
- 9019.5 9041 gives 0.01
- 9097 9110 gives -0.01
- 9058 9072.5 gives 0.02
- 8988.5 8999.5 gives -0.04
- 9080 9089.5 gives -0.02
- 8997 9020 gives -0.02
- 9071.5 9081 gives -0.04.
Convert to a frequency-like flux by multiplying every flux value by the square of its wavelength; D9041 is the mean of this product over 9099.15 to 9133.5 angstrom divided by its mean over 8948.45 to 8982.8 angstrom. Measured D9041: 1.0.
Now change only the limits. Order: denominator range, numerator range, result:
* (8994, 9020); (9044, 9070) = 0.96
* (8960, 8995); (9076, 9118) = 1.03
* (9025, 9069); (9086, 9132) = 1.04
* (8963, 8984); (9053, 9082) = 1.03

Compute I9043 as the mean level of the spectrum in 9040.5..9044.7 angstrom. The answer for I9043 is 227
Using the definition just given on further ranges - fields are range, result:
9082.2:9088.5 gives 232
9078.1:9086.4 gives 234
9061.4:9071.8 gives 227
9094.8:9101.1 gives 234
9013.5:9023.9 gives 222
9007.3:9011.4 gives 233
